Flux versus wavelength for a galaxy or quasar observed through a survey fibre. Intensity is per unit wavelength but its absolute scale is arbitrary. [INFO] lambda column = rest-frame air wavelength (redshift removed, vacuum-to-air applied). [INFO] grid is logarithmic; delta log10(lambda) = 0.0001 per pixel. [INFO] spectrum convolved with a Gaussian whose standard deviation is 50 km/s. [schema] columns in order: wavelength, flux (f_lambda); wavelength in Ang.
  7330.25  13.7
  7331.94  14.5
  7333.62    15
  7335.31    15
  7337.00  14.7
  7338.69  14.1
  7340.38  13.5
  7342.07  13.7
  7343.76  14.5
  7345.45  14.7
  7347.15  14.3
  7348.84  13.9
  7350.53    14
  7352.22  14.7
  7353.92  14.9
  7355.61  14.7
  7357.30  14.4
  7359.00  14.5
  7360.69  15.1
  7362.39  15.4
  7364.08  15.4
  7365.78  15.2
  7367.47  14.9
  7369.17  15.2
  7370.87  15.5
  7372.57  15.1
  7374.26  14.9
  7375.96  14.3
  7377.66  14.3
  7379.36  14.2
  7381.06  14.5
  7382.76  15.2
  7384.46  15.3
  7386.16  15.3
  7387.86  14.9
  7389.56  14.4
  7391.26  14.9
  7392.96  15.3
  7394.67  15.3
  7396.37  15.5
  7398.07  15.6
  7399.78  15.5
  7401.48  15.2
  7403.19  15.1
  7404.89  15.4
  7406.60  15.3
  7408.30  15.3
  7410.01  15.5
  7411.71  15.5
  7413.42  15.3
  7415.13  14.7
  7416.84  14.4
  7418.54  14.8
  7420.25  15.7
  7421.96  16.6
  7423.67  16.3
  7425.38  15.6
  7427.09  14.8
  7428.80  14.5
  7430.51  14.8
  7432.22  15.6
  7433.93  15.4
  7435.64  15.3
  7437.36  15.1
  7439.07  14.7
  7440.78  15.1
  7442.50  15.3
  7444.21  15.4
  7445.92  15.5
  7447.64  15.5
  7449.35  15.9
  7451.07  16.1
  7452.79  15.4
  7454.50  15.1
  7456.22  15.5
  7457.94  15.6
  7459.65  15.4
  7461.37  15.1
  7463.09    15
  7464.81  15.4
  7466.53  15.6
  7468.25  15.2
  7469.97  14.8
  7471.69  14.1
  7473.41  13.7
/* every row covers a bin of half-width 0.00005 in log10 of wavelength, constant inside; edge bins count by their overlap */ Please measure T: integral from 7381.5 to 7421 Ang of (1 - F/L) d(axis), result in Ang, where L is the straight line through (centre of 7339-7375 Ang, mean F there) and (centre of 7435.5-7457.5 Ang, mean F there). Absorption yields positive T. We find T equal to -0.4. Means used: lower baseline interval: 14.7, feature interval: 15.2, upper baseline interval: 15.4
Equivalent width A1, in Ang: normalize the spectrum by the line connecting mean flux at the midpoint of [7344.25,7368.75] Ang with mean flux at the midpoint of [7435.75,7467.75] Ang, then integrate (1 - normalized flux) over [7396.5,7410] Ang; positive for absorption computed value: -0.29 Ang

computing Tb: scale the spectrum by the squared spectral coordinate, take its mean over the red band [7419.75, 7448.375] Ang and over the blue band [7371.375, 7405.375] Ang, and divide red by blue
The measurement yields 1.0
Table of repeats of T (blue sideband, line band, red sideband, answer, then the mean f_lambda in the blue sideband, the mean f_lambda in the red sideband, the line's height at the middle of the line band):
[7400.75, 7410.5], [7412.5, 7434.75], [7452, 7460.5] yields 0.1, 15.3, 15.4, 15.3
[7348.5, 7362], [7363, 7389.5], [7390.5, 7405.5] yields 0.0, 14.6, 15.3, 14.9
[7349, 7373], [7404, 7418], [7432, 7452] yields 0.0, 14.9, 15.4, 15.2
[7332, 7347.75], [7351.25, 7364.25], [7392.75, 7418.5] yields -0.2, 14.4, 15.2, 14.6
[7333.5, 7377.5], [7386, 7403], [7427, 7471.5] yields -0.3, 14.7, 15.3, 14.9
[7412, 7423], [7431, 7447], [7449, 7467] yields 0.1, 15.3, 15.4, 15.4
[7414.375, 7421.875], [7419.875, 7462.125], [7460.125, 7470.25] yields -0.7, 15.1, 15.2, 15.1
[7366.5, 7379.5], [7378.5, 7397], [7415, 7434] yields 0.0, 14.8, 15.3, 15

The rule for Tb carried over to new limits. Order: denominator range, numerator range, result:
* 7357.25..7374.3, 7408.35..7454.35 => 1.03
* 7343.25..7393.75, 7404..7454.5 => 1.05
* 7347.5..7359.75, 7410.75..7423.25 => 1.08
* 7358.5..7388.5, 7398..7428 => 1.04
